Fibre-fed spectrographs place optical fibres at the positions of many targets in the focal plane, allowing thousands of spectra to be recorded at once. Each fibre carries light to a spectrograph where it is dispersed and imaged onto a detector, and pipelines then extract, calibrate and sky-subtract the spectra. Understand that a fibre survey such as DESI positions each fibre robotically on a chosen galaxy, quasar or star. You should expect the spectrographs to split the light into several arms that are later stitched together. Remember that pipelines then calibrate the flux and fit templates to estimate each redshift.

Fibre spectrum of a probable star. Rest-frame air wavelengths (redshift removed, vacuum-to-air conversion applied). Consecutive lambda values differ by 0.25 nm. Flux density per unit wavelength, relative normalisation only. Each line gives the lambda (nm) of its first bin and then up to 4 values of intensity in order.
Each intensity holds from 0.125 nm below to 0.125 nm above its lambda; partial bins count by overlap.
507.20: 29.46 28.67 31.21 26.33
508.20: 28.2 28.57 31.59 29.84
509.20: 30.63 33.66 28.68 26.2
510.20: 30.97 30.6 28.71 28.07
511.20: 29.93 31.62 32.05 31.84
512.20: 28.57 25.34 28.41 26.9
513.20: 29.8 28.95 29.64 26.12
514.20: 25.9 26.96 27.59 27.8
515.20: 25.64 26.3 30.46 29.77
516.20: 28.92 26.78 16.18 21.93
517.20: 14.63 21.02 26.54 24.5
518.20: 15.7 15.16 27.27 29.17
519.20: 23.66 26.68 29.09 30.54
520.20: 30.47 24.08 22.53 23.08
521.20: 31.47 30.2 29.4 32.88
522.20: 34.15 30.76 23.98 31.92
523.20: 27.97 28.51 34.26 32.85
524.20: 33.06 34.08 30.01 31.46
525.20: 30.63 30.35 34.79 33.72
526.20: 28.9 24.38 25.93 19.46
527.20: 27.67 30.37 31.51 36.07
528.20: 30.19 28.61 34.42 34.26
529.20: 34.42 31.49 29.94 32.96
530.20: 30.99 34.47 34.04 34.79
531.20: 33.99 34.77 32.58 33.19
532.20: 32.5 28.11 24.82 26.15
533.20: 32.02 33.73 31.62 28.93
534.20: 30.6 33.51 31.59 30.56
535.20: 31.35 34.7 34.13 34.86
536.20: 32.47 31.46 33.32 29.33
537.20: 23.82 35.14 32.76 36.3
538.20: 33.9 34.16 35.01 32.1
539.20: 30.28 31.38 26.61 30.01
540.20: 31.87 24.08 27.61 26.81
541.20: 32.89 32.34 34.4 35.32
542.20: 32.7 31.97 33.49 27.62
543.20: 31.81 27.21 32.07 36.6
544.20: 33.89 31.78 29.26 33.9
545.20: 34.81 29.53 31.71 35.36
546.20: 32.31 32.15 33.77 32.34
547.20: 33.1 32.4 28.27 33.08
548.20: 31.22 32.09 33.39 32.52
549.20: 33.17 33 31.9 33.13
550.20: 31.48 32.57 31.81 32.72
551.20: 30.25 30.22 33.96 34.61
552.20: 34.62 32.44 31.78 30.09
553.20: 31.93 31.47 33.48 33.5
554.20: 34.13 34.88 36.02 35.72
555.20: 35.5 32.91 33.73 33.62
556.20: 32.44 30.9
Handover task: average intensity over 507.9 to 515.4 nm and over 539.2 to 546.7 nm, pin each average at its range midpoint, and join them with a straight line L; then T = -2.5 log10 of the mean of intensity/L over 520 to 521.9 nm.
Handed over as 0.074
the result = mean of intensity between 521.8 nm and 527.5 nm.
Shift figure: 30.1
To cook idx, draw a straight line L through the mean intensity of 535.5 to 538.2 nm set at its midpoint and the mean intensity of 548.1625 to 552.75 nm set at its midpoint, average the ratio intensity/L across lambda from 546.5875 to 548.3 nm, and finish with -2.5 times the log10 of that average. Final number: 0.02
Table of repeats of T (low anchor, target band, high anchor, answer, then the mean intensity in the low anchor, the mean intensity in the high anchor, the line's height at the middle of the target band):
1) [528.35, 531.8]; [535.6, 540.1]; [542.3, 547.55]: 0.02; 33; 32.2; 32.6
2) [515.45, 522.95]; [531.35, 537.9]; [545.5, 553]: -0.08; 26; 32.4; 29.3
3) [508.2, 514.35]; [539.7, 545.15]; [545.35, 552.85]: 0.02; 29.2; 32.4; 31.8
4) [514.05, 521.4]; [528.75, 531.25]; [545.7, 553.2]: -0.18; 25.2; 32.4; 28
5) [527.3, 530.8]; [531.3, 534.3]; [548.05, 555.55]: 0.06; 32.4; 32.9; 32.5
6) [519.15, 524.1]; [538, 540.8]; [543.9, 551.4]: 0.02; 29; 32.4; 31.3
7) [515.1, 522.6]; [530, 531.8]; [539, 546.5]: -0.17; 26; 31.4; 28.7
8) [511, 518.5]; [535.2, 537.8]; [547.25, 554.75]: -0.08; 26.2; 32.5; 30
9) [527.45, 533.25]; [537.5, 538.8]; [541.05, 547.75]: -0.07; 32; 32.4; 32.2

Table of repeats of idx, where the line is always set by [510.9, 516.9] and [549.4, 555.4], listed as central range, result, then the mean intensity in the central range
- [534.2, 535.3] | -0.04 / 31.6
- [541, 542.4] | -0.05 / 33.1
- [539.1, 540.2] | 0.05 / 29.8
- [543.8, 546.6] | -0.03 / 32.8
